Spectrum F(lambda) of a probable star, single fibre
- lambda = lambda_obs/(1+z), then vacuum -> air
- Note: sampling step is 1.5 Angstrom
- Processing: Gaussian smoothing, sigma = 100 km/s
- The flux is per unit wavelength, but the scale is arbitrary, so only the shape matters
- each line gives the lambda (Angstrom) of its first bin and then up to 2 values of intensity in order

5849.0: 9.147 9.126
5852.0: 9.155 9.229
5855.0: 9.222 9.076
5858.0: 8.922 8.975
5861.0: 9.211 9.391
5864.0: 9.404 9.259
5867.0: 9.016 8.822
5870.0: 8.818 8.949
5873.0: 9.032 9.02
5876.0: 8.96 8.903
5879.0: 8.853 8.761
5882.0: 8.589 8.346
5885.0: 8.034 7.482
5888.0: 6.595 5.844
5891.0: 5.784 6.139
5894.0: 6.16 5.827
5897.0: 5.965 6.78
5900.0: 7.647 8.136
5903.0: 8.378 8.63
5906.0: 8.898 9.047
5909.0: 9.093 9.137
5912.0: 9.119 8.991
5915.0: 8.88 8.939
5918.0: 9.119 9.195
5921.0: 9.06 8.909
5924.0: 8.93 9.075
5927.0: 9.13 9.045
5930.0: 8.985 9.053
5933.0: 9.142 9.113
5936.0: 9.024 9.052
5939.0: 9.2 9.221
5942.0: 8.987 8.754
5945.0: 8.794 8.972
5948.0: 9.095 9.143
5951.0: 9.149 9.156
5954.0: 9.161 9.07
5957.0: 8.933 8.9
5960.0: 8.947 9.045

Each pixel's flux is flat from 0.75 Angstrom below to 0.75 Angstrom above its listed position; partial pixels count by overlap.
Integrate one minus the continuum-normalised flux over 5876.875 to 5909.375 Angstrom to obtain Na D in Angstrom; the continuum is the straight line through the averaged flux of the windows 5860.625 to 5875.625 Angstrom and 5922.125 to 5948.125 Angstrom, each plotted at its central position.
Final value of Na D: 5.21 Angstrom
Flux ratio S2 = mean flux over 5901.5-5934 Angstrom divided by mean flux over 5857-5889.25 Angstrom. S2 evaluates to 1.03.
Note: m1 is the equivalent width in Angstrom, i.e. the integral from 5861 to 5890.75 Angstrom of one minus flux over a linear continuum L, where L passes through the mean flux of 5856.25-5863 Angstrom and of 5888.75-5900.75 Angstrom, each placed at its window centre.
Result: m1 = -2.7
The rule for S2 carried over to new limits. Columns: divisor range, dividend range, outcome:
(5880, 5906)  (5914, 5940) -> 1.24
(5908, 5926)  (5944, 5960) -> 1.00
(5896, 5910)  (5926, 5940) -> 1.13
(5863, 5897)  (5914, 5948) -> 1.13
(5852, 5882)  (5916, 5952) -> 1.00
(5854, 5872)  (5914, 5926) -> 0.99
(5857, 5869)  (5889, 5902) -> 0.71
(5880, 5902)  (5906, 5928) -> 1.28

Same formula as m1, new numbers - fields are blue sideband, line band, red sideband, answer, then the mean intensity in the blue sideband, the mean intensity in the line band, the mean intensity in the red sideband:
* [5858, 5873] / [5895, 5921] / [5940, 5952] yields 1.90 Angstrom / 9.08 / 8.38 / 9.01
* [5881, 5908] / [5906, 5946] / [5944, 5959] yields -3.73 Angstrom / 7.35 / 9.04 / 9.03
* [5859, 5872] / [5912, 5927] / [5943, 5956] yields 0.06 Angstrom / 9.1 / 9.02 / 9.04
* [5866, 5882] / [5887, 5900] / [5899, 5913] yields 3.71 Angstrom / 8.9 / 6.25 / 8.65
